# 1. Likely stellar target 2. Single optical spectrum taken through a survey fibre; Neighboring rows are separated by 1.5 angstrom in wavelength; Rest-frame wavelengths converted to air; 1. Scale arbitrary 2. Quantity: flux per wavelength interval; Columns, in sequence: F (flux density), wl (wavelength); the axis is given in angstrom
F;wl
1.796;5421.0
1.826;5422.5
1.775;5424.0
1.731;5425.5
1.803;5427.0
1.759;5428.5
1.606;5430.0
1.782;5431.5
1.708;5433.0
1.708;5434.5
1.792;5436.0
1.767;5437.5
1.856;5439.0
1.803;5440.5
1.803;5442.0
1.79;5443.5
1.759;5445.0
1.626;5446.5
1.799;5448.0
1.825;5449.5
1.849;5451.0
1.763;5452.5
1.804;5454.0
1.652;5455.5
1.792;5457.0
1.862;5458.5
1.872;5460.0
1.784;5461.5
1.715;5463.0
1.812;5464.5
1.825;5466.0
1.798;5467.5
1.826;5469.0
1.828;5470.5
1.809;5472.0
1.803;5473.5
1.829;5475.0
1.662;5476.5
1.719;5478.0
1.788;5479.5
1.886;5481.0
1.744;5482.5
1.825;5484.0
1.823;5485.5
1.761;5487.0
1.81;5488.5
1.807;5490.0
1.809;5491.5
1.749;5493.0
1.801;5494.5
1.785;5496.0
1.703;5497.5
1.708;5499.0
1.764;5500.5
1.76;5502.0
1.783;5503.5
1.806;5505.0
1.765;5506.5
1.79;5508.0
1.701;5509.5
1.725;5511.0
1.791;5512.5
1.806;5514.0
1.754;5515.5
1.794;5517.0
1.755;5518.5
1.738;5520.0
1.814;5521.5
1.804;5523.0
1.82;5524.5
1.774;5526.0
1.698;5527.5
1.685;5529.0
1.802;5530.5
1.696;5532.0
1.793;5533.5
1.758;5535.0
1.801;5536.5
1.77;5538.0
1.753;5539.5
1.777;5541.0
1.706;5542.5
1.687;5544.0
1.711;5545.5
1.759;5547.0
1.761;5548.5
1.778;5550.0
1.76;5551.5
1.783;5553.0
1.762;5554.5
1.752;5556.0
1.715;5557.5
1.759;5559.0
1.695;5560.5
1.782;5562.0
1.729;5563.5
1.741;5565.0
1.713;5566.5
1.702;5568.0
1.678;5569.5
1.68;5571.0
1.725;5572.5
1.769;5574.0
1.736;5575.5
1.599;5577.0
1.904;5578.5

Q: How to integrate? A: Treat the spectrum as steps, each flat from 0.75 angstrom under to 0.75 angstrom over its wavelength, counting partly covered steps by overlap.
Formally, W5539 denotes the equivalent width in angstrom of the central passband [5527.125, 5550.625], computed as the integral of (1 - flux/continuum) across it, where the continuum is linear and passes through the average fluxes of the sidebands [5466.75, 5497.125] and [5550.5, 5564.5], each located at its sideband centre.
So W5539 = 0.2 angstrom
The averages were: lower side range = 1.79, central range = 1.75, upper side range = 1.75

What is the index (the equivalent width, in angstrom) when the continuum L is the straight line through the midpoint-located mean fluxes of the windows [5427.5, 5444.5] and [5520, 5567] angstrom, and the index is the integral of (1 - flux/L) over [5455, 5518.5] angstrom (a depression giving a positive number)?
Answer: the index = -0.9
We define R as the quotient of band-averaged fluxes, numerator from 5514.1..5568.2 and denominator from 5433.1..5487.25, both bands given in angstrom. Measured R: 0.98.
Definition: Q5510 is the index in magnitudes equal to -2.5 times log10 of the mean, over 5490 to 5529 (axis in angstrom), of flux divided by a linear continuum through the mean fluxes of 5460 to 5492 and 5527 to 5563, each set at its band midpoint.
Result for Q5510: 0.00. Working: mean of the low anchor 1.8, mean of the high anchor 1.75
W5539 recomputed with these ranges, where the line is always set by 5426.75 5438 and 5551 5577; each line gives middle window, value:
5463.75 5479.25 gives -0.5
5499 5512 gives -0.2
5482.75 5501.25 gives -0.5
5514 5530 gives -0.3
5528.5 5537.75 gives -0.1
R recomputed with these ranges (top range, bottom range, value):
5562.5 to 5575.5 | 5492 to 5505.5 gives 0.98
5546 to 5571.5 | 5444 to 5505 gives 0.97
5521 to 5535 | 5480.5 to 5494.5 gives 0.98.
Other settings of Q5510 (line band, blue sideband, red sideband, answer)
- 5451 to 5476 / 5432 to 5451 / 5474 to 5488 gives -0.012 mag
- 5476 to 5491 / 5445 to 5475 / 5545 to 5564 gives -0.002 mag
